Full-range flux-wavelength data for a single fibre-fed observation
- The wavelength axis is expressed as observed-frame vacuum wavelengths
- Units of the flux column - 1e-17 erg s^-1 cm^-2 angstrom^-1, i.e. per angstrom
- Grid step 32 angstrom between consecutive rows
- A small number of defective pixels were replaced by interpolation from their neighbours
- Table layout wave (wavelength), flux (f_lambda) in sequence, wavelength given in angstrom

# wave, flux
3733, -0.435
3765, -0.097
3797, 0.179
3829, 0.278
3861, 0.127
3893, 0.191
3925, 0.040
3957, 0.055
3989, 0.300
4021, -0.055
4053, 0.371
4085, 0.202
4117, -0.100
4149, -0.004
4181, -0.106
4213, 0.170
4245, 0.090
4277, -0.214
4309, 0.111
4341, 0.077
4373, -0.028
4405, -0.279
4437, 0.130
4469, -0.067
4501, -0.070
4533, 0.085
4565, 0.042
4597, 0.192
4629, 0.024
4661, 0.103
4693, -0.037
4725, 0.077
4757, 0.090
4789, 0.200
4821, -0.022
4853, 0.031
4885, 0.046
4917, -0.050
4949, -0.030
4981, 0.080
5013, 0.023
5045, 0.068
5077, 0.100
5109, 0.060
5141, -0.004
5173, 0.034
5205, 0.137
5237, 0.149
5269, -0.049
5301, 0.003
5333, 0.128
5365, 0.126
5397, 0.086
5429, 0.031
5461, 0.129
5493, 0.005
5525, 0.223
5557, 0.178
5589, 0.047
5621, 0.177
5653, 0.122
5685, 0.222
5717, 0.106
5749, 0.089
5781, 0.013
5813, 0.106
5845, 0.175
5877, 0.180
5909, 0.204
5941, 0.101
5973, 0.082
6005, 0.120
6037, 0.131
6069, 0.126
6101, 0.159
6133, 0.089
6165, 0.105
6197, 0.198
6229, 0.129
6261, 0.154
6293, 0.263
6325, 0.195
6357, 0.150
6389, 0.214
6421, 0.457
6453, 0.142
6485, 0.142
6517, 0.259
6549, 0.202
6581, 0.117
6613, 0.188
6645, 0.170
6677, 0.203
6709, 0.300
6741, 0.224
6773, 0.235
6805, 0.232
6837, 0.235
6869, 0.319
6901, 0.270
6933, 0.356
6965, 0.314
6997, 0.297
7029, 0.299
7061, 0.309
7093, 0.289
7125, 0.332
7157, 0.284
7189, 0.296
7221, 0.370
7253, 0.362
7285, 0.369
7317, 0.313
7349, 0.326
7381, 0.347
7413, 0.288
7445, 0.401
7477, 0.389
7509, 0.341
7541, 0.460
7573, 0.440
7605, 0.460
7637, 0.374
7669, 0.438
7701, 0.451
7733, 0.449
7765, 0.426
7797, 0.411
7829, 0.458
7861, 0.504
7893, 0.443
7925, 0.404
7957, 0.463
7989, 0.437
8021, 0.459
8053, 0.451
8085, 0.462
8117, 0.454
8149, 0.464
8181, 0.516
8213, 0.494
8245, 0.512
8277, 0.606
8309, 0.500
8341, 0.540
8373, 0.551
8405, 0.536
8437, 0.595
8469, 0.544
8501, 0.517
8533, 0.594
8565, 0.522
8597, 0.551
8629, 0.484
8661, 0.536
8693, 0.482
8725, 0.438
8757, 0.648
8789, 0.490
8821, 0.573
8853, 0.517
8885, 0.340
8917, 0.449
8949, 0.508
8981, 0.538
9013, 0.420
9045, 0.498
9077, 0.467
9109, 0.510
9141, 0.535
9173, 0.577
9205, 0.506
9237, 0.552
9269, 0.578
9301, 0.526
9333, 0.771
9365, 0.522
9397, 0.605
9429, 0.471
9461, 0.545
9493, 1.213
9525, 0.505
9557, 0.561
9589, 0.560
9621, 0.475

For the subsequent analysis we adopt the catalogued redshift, 0.72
